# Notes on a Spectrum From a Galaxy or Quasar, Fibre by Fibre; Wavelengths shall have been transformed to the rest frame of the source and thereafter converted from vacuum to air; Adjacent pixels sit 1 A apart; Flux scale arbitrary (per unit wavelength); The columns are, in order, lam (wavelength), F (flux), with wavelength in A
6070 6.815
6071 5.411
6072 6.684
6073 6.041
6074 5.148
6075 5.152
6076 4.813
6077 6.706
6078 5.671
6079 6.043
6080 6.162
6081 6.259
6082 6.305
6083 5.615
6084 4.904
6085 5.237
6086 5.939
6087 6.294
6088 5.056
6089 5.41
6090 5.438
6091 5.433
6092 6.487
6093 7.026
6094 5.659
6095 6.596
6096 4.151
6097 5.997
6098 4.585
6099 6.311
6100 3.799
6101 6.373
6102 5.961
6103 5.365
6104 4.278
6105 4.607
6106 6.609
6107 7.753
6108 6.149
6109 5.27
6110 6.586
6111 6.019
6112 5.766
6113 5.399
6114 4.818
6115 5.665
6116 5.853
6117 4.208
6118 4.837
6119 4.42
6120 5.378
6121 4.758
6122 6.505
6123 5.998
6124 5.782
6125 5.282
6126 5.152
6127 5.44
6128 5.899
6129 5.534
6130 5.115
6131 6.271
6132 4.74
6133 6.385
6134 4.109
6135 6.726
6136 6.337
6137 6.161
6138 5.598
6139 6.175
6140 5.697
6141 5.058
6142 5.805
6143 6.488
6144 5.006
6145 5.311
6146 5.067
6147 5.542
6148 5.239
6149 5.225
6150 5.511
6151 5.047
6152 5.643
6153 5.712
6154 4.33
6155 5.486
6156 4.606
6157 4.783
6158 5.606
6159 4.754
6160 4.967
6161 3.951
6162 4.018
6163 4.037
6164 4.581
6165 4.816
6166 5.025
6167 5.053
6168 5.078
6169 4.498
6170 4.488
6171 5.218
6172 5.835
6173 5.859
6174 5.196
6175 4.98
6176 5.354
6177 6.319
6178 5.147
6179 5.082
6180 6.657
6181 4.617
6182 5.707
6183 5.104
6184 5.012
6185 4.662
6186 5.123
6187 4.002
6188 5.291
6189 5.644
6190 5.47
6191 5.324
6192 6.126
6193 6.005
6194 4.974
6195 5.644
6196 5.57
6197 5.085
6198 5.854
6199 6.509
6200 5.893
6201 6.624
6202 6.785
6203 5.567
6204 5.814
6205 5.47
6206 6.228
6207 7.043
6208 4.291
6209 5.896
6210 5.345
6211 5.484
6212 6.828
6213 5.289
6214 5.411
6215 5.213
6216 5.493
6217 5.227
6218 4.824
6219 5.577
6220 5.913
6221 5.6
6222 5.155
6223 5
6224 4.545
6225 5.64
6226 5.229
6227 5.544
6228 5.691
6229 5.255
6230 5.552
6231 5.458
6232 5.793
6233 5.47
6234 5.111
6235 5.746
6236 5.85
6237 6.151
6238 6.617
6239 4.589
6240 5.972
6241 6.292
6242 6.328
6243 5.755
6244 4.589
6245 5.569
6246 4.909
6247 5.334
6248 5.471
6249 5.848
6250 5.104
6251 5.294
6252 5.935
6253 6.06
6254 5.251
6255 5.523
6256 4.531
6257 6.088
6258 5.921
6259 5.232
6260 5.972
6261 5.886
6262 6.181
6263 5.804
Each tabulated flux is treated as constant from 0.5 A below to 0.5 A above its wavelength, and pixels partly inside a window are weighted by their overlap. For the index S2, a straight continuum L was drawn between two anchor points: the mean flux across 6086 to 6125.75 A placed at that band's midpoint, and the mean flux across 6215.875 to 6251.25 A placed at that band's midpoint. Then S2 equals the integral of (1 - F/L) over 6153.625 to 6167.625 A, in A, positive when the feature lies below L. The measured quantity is 2.08 A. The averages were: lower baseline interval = 5.59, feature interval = 4.72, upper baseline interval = 5.49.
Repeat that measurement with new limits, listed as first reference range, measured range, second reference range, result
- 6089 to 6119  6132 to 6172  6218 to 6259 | 2.58 A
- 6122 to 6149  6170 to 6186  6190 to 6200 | 0.89 A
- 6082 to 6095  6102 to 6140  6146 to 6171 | -1.62 A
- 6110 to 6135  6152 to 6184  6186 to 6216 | 2.89 A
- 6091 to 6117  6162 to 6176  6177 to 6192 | 1.04 A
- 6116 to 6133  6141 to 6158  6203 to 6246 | 0.38 A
